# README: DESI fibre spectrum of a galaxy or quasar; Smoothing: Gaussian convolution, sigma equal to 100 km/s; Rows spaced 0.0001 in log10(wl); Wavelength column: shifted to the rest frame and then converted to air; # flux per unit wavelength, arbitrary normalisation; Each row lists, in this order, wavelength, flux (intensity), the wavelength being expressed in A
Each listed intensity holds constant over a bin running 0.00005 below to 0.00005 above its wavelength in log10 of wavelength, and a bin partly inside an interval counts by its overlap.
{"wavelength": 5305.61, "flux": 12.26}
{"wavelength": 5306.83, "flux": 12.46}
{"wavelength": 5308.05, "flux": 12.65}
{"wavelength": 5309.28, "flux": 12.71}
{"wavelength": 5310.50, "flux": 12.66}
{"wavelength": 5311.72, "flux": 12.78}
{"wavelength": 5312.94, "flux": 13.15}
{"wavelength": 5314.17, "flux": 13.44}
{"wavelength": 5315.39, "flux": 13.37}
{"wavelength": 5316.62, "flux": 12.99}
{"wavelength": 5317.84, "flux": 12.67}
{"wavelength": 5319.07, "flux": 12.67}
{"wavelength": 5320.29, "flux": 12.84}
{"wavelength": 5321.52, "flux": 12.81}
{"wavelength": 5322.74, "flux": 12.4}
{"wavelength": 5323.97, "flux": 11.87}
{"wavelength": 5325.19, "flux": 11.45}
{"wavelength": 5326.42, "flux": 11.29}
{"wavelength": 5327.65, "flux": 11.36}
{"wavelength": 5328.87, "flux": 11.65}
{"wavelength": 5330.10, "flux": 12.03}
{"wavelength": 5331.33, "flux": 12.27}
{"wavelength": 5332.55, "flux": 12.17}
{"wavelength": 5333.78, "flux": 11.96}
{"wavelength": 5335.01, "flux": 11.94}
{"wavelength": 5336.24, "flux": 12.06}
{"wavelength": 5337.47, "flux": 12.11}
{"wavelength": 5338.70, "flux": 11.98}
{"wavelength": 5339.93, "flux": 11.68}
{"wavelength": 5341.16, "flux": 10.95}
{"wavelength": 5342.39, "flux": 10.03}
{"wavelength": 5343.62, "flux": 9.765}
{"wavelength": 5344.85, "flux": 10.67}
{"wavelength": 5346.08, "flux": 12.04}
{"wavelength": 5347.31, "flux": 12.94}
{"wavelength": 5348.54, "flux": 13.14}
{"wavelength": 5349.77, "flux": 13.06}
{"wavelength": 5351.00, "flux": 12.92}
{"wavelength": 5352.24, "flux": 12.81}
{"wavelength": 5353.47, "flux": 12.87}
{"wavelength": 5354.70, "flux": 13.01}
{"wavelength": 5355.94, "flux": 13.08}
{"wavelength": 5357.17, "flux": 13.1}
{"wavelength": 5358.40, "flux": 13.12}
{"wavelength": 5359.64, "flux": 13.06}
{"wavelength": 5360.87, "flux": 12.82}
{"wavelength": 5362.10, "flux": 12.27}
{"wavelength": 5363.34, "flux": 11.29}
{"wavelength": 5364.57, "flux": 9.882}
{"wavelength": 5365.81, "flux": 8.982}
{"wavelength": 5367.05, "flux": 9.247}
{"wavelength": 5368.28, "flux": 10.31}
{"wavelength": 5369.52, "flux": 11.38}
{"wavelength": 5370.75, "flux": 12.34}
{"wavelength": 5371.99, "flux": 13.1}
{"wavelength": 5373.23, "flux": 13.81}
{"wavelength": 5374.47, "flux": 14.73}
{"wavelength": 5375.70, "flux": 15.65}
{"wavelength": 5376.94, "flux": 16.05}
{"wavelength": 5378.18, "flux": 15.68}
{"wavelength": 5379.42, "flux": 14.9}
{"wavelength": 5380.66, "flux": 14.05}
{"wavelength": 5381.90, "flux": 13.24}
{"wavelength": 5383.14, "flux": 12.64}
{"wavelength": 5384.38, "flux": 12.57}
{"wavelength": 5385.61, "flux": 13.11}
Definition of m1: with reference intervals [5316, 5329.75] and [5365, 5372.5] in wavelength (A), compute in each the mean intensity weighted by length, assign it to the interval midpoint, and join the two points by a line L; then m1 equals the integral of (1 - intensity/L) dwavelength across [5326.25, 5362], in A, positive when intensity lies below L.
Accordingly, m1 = -1.9 A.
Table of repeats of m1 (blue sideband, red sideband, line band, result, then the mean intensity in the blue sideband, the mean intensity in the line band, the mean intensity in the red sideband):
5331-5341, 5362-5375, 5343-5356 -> -0.6 A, 12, 12.4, 11.5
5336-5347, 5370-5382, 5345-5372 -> 1.4 A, 11.3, 12.1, 14.4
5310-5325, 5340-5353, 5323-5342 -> 0.8 A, 12.8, 11.8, 11.8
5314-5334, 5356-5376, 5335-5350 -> 0.7 A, 12.3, 11.7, 12.2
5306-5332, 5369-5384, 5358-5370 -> 2.1 A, 12.5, 11.2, 14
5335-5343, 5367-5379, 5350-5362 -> -0.5 A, 11.5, 13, 13.4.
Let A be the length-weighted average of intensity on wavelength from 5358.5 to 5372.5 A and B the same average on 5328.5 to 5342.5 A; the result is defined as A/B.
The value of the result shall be 0.97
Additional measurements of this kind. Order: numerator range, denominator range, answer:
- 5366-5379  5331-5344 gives 1.14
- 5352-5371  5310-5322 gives 0.91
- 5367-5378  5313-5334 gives 1.08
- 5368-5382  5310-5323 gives 1.07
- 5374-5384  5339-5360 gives 1.19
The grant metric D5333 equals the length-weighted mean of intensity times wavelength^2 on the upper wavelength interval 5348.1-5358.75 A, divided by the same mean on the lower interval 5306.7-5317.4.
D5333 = 1.02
